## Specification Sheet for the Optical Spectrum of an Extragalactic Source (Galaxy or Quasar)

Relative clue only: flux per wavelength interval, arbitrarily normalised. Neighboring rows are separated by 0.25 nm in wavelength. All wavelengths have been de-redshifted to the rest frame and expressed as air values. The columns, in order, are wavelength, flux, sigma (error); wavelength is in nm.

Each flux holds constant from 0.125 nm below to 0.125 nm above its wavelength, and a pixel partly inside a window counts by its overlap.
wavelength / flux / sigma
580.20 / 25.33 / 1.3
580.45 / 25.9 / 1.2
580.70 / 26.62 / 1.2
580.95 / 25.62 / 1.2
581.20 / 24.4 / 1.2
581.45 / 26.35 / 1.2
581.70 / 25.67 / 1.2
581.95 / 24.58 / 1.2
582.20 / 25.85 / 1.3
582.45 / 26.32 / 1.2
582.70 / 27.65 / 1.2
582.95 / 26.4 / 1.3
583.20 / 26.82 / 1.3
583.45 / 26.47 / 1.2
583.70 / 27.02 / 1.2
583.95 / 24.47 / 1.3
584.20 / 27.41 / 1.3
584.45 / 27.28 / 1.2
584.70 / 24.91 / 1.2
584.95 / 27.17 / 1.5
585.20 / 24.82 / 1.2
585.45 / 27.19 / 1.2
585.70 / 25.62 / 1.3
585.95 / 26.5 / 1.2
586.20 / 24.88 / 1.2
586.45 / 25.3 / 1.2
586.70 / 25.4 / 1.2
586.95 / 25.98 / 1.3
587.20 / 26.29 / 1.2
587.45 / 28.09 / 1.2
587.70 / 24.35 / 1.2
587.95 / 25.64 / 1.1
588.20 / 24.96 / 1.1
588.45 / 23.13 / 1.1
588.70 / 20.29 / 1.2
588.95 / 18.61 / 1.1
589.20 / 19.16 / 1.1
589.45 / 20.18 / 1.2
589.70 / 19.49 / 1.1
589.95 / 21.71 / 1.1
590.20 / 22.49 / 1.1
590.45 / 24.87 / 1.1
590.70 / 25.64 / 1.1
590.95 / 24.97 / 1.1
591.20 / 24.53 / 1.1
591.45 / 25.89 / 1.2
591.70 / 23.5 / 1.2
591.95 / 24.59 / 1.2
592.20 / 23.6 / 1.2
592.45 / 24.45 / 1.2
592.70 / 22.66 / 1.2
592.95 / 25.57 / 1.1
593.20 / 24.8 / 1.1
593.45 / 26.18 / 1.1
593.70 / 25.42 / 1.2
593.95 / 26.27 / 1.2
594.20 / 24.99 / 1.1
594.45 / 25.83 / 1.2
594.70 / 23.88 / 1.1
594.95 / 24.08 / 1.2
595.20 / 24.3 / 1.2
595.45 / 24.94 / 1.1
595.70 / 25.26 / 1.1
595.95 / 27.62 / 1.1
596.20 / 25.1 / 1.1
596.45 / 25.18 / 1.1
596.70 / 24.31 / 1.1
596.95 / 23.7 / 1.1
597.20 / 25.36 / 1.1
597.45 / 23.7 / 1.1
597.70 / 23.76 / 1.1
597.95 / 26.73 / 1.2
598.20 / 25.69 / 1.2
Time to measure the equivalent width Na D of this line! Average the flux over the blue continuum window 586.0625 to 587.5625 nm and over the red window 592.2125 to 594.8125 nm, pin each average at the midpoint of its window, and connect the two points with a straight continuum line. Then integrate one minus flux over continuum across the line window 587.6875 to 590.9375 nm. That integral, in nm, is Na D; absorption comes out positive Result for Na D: 0.409 nm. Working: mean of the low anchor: 26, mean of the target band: 22.4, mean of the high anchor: 24.9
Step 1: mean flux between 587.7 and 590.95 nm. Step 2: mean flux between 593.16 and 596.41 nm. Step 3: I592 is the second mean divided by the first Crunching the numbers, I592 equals 1.13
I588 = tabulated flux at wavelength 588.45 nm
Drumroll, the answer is 23.13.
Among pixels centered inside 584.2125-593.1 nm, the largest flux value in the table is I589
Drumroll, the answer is 28.09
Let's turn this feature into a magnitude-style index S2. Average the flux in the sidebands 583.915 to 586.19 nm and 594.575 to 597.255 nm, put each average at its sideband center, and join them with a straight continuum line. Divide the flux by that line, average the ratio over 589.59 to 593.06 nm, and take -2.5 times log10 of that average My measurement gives 0.07 mag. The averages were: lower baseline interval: 26.2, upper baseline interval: 24.9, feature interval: 23.9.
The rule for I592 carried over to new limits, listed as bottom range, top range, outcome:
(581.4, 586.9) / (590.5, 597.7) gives 0.95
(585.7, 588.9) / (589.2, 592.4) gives 0.93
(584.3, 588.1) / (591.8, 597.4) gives 0.96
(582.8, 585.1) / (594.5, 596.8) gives 0.95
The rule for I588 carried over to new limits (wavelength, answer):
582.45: 26.32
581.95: 24.58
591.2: 24.53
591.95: 24.59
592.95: 25.57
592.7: 22.66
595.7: 25.26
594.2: 24.99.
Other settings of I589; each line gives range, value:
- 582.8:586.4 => 27.41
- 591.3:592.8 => 25.89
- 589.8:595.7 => 26.27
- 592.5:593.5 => 26.18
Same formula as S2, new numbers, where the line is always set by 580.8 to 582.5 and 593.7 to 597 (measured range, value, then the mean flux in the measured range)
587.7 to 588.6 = 0.04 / 24.4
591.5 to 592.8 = 0.06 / 23.9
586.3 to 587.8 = -0.02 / 25.9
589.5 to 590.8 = 0.12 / 22.6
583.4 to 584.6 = -0.04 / 26.5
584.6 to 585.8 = -0.02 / 26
